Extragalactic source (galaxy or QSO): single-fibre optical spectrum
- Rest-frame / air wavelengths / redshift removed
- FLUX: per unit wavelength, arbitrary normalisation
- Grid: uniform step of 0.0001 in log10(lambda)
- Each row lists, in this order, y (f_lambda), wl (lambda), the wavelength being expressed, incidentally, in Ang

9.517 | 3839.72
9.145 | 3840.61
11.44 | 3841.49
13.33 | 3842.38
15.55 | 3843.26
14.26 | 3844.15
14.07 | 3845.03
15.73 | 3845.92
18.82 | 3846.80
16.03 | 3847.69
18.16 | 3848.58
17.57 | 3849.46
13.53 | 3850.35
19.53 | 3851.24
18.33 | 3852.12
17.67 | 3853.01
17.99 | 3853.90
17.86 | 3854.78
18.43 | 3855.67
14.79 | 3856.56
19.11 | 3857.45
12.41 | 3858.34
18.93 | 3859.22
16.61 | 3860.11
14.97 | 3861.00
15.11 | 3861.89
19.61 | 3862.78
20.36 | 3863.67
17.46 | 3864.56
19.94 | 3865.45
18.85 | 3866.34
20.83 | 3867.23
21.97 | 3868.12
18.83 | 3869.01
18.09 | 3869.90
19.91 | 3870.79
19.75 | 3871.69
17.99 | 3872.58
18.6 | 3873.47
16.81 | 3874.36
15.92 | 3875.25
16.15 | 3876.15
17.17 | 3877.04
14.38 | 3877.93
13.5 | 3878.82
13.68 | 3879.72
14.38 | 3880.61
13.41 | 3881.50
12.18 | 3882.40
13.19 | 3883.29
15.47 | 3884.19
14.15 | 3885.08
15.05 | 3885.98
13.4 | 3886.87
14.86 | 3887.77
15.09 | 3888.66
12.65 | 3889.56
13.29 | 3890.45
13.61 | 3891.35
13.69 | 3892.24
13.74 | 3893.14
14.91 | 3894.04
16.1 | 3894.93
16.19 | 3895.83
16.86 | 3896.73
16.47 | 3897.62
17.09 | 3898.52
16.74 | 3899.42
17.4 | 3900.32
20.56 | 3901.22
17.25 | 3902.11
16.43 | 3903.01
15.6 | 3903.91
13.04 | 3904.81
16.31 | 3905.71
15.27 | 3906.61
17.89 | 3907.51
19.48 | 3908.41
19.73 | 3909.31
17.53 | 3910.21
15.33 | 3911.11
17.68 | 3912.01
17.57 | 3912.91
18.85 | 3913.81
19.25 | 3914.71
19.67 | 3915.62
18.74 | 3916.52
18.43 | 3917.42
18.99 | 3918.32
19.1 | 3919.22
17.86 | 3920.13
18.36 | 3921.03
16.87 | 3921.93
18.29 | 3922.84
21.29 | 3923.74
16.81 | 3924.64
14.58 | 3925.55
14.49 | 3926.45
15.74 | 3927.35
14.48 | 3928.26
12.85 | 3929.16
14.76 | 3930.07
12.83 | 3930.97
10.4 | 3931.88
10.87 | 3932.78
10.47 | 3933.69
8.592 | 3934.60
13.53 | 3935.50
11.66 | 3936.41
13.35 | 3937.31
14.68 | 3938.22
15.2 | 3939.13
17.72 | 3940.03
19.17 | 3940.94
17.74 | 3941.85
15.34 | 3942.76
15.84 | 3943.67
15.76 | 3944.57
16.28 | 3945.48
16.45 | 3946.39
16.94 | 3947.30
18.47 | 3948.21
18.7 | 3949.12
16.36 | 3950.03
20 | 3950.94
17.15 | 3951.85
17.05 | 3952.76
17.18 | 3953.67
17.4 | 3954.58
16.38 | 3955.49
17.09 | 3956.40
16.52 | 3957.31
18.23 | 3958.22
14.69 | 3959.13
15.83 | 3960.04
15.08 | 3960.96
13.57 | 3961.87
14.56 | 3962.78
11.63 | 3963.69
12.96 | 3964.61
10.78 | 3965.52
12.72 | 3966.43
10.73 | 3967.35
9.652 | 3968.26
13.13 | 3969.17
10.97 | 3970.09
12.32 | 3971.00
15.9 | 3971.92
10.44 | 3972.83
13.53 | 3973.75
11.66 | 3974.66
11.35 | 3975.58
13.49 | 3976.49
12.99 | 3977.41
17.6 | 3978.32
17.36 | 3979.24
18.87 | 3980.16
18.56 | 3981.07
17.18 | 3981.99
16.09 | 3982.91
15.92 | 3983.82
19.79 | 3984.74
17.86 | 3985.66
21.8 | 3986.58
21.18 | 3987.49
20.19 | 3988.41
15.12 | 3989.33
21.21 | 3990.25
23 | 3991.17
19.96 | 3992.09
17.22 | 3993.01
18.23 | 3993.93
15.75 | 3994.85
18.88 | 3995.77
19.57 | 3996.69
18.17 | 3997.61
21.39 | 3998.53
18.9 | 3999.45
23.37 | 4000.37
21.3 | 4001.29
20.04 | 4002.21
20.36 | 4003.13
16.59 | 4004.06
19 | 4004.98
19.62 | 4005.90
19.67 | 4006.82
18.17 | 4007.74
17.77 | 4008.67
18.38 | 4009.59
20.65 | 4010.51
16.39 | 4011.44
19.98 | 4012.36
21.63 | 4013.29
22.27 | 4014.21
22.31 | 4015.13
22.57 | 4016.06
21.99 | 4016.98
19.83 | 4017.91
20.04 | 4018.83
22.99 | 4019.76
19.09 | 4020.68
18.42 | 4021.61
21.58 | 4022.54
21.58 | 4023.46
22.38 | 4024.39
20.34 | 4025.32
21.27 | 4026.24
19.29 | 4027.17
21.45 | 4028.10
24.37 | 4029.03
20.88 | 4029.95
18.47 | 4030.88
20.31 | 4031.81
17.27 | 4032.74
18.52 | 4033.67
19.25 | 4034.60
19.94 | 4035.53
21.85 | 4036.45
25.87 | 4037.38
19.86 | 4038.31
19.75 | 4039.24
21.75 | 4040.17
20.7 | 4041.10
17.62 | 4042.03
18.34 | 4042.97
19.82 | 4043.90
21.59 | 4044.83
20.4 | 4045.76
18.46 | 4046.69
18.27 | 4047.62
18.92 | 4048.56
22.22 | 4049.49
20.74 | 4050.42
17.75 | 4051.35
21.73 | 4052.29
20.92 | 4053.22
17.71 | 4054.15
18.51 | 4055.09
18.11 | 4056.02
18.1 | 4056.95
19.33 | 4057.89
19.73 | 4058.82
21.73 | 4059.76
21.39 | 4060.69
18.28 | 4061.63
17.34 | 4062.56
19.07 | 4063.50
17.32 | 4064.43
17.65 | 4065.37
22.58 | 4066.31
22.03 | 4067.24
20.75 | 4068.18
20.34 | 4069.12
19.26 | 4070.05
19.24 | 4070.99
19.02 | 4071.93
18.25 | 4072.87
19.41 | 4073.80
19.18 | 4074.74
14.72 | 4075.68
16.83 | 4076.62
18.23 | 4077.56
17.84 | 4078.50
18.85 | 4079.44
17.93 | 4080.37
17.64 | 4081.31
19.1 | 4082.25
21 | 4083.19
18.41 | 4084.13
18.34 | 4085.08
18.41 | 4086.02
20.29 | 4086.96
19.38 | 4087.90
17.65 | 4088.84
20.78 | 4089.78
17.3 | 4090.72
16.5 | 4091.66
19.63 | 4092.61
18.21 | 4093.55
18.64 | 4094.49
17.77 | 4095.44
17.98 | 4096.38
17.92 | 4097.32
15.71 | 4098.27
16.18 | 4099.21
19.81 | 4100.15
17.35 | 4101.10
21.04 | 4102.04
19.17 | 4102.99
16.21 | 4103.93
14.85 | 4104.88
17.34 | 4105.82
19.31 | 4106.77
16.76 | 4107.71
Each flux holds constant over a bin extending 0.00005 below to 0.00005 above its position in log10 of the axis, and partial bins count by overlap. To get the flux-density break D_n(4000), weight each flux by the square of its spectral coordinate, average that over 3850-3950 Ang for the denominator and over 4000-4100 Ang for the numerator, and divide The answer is 1.3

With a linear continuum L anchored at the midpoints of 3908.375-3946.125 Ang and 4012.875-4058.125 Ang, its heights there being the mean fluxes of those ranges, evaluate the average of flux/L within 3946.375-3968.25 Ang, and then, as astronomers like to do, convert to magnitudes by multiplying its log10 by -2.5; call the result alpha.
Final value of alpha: 0.11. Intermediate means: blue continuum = 16.1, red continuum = 20.3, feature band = 15.5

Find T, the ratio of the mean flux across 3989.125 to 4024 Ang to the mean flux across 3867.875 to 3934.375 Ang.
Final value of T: 1.2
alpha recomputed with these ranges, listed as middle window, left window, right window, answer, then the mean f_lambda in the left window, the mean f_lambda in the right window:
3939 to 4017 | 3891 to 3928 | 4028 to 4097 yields 0.06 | 17.1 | 19.3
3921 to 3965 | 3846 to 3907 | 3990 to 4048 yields 0.17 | 16.5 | 20.1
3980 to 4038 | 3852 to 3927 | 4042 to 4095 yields -0.09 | 16.8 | 19.1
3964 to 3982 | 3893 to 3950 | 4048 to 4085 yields 0.27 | 16.3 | 19.1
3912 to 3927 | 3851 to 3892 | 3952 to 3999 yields -0.11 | 16.5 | 16.1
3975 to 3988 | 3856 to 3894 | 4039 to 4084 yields 0.05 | 16.2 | 19.3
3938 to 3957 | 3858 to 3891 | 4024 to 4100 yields 0.03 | 16.4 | 19.3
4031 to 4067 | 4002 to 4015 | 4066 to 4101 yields -0.04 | 19.4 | 18.6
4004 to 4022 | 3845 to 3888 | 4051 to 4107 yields -0.11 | 16.8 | 18.7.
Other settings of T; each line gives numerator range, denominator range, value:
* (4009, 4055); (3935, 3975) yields 1.36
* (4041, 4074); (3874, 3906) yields 1.29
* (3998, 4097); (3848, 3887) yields 1.16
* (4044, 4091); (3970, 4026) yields 1.03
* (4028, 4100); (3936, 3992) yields 1.21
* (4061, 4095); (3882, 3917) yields 1.16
